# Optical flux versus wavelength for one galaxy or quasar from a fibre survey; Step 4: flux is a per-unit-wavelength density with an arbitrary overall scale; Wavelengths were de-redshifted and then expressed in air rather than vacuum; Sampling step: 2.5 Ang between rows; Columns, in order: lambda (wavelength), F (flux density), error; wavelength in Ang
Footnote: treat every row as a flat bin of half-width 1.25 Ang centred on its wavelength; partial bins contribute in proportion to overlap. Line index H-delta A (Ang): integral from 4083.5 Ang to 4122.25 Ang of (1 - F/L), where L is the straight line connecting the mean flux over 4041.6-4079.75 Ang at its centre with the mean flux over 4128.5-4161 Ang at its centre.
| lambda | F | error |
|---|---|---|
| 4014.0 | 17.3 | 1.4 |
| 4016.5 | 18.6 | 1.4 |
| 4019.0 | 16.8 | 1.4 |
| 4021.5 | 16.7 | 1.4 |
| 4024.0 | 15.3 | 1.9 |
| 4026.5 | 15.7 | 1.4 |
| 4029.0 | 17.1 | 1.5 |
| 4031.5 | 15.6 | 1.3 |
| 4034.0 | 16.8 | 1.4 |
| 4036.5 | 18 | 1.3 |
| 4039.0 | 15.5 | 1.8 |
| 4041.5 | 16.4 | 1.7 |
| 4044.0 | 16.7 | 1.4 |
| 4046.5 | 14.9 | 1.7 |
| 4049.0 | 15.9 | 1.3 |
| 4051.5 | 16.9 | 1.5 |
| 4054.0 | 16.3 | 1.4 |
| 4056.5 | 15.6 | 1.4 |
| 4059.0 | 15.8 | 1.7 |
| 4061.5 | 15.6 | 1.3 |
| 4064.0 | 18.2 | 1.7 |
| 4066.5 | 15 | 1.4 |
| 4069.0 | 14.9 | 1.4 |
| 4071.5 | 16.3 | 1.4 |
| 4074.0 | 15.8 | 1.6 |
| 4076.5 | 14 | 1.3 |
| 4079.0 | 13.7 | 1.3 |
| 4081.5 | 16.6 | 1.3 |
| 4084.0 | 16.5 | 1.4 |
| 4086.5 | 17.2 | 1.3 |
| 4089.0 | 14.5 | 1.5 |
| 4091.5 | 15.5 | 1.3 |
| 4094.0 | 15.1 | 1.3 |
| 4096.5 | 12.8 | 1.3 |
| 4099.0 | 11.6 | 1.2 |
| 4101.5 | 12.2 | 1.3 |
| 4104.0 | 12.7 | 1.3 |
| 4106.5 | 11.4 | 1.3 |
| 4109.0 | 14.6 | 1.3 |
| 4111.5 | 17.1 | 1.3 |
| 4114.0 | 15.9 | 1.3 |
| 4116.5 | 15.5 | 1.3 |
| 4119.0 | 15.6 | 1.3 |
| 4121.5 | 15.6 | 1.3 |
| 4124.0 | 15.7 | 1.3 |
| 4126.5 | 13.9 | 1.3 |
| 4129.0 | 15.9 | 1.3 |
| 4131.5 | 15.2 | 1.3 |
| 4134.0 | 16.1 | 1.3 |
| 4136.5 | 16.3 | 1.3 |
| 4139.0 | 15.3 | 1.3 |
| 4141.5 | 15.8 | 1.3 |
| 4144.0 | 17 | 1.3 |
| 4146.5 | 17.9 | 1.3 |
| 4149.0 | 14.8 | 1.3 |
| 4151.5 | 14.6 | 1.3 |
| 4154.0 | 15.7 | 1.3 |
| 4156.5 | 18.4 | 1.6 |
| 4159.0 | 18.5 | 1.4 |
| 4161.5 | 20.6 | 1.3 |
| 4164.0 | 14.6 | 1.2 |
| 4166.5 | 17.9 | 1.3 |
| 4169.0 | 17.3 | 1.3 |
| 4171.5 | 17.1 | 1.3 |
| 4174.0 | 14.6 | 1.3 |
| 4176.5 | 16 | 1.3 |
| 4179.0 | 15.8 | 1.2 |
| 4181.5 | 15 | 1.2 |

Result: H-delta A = 3.6 Ang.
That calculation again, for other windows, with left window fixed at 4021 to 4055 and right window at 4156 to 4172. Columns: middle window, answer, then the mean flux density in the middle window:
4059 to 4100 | 3.7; 15.2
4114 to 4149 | 3.2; 15.8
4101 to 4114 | 2.4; 13.9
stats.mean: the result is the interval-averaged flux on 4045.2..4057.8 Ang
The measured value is 15.9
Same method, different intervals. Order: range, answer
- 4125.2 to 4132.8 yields 15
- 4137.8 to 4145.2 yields 16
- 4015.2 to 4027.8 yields 16.6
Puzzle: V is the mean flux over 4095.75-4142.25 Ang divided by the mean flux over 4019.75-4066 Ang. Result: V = 0.90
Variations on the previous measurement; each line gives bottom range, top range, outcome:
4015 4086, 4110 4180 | 1.01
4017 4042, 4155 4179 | 1.04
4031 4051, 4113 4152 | 0.97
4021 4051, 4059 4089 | 0.97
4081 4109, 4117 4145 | 1.11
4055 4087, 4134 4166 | 1.06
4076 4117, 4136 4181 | 1.14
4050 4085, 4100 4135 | 0.94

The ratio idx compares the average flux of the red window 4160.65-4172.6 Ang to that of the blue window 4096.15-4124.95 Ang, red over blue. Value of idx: 1.22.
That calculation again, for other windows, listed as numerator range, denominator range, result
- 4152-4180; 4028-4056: 1.03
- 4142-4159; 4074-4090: 1.07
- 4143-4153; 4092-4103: 1.23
